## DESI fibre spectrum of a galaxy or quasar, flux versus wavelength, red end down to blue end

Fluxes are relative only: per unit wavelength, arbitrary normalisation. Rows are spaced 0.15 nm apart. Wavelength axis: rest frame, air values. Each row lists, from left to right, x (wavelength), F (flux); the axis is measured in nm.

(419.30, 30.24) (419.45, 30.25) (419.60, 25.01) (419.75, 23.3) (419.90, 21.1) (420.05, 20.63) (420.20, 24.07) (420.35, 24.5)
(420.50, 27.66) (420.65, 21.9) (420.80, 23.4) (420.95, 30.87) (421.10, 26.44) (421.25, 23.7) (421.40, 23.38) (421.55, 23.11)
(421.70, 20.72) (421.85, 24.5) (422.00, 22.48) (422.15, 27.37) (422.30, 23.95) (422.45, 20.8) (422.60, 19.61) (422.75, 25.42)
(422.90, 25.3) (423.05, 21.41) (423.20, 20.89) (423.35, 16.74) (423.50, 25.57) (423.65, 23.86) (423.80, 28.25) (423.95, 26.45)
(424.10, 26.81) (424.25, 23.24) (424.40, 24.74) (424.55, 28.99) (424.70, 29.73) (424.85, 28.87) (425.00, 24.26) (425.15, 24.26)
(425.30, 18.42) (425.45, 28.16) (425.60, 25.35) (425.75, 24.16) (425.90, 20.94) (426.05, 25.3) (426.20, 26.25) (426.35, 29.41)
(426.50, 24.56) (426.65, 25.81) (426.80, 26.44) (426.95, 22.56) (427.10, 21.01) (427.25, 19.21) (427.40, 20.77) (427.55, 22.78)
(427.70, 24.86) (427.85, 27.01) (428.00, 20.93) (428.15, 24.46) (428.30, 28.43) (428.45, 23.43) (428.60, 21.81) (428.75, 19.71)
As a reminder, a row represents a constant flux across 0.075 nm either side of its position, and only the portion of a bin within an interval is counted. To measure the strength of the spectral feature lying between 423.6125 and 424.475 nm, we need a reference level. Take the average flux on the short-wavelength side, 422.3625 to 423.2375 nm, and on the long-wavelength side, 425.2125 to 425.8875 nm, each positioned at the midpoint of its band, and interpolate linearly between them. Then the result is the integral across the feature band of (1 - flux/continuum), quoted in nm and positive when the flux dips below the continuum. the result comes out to -0.10 nm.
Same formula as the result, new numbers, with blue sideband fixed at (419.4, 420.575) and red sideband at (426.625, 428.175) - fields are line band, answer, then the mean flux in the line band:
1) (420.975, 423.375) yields 0.09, 23.2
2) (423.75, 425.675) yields -0.19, 25.9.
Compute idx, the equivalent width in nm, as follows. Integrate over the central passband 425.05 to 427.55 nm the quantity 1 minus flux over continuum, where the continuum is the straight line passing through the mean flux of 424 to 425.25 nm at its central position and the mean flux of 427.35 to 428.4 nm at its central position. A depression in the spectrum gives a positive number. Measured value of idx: 0.13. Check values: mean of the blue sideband 26.2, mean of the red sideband 24.2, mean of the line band 23.9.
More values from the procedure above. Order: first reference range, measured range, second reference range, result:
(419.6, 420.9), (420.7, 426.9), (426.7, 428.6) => -0.29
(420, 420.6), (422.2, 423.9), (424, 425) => 0.19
